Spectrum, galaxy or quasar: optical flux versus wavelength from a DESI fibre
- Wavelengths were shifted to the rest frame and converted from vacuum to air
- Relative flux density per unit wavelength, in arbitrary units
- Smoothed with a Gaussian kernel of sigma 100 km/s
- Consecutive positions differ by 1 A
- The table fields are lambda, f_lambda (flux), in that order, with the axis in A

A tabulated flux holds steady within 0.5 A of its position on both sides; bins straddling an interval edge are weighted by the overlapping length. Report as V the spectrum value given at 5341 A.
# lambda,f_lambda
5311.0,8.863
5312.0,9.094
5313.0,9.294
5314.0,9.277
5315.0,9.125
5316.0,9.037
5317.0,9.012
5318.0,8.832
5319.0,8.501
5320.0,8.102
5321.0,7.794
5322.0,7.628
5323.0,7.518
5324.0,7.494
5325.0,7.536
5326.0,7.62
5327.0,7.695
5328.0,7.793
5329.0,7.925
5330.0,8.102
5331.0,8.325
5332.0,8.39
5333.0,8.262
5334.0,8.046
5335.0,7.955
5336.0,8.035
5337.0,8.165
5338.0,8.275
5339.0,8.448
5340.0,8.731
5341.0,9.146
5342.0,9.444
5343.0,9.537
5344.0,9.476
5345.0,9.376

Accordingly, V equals 9.146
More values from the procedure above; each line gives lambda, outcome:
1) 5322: 7.628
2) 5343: 9.537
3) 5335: 7.955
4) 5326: 7.62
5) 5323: 7.518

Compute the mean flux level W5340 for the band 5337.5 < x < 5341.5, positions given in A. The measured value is 8.65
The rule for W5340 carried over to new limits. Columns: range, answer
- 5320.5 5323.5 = 7.65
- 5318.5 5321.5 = 8.13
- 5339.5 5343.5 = 9.21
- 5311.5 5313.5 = 9.19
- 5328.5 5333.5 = 8.2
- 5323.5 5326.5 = 7.55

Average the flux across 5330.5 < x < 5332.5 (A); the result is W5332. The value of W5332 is 8.36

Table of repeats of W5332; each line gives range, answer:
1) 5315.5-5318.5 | 8.96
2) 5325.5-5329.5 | 7.76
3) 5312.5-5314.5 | 9.29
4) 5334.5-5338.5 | 8.11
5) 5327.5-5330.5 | 7.94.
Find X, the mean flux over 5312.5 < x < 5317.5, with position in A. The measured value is 9.15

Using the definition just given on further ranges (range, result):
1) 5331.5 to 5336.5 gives 8.14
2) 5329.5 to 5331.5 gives 8.21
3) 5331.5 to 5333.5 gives 8.33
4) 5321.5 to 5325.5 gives 7.54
